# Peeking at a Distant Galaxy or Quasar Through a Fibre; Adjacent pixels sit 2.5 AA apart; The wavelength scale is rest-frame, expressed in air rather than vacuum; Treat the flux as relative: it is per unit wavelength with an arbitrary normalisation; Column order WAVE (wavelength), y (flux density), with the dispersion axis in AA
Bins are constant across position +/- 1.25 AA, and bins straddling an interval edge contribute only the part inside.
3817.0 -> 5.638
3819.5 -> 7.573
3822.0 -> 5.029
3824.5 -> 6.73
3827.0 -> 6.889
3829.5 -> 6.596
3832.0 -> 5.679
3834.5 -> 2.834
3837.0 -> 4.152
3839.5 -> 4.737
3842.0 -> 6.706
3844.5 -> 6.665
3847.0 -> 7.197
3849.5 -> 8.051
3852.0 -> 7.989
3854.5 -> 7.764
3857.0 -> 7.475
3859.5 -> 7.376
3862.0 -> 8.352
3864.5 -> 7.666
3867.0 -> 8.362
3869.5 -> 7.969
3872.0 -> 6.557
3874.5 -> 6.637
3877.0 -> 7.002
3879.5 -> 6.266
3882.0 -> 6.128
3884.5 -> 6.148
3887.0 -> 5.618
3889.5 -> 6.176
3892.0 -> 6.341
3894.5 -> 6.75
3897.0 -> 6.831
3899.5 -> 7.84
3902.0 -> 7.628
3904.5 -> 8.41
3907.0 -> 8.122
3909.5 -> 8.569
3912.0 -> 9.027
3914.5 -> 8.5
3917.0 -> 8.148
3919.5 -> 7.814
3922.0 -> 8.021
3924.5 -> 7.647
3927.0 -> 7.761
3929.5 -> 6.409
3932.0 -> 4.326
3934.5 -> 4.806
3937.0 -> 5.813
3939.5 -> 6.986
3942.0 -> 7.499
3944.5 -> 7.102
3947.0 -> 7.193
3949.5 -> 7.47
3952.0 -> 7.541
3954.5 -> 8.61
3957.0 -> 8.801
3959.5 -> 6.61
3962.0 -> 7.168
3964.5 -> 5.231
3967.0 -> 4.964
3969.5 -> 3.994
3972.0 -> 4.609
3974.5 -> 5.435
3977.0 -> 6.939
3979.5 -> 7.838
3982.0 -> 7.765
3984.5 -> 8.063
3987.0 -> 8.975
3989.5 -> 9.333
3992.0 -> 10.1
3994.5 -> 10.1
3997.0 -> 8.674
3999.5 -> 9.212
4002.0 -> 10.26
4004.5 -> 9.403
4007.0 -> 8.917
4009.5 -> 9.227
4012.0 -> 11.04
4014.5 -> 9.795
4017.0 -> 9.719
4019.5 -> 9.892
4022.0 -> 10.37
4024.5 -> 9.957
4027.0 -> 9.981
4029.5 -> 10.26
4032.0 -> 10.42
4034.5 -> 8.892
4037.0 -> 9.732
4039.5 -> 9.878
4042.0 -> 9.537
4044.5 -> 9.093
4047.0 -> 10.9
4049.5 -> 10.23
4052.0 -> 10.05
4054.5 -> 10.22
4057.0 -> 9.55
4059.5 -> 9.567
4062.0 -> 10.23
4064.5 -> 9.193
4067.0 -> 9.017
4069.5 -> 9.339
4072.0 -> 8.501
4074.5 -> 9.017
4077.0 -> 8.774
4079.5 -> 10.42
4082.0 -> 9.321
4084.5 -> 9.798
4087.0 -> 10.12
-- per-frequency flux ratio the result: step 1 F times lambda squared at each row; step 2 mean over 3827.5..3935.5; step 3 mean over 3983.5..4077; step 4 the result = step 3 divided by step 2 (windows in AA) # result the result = 1.49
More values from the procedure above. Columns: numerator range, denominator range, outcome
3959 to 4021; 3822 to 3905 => 1.29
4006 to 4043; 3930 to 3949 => 1.63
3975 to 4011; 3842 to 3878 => 1.27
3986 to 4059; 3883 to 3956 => 1.43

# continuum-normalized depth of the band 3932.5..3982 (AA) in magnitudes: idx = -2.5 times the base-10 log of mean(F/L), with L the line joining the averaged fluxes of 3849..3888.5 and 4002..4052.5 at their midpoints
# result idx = 0.304 mag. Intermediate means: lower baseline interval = 7.19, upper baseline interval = 9.87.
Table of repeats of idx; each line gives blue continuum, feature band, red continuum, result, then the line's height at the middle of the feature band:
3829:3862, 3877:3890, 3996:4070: 0.16 mag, 7.14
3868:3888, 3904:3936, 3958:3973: -0.22 mag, 6.06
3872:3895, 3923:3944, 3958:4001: 0.07 mag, 6.88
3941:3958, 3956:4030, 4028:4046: 0.05 mag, 8.72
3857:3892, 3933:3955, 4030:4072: 0.16 mag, 8.03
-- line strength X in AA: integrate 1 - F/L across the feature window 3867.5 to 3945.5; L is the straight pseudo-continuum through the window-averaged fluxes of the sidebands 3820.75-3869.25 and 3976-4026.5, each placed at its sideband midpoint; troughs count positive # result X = 6.3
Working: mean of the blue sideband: 6.67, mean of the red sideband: 9.3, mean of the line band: 7.07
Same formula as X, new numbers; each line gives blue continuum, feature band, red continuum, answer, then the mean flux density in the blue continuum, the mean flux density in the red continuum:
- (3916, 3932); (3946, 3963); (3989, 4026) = 1.2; 7.37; 9.74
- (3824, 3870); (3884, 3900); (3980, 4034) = 2.3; 6.78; 9.56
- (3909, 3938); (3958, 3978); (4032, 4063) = 6.2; 7.21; 9.84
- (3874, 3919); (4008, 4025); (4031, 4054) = -1.1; 7.25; 9.86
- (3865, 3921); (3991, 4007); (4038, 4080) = -1.4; 7.32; 9.6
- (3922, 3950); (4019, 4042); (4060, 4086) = -3.7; 6.68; 9.37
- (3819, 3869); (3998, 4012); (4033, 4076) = -1.0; 6.7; 9.59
